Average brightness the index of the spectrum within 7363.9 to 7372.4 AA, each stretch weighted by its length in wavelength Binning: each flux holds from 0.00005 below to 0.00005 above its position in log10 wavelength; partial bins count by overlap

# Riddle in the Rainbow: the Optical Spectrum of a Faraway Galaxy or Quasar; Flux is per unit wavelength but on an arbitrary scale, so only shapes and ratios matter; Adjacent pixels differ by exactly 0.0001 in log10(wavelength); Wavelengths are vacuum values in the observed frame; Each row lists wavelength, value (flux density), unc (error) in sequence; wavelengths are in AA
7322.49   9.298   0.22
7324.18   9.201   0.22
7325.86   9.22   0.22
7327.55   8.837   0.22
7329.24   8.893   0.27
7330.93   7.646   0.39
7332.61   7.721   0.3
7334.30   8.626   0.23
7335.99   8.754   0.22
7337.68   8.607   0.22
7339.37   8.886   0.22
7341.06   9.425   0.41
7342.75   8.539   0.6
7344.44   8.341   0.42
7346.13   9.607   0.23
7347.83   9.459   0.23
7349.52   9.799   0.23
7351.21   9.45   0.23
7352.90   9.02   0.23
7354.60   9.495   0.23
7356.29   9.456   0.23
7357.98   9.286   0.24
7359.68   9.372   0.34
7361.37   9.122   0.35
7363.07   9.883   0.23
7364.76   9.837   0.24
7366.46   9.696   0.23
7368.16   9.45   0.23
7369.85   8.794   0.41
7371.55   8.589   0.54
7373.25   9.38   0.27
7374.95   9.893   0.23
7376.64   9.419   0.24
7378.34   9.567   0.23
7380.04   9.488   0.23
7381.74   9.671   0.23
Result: 9.28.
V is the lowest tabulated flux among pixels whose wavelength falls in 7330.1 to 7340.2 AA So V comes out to 7.646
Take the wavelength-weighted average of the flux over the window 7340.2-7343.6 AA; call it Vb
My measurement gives 8.98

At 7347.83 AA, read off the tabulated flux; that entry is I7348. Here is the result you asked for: 9.459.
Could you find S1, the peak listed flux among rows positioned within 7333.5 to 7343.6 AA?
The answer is 9.425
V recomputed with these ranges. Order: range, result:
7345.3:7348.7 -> 9.459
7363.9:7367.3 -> 9.696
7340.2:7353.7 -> 8.341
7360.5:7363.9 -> 9.122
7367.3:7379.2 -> 8.589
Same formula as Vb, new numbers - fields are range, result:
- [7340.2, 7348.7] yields 9.07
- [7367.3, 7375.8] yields 9.23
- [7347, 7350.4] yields 9.64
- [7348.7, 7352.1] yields 9.63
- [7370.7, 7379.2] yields 9.37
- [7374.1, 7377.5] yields 9.67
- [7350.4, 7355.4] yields 9.31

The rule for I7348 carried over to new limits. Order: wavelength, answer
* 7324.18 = 9.201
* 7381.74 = 9.671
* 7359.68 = 9.372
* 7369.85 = 8.794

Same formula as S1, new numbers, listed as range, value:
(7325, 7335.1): 9.22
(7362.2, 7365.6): 9.883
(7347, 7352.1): 9.799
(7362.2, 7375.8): 9.893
